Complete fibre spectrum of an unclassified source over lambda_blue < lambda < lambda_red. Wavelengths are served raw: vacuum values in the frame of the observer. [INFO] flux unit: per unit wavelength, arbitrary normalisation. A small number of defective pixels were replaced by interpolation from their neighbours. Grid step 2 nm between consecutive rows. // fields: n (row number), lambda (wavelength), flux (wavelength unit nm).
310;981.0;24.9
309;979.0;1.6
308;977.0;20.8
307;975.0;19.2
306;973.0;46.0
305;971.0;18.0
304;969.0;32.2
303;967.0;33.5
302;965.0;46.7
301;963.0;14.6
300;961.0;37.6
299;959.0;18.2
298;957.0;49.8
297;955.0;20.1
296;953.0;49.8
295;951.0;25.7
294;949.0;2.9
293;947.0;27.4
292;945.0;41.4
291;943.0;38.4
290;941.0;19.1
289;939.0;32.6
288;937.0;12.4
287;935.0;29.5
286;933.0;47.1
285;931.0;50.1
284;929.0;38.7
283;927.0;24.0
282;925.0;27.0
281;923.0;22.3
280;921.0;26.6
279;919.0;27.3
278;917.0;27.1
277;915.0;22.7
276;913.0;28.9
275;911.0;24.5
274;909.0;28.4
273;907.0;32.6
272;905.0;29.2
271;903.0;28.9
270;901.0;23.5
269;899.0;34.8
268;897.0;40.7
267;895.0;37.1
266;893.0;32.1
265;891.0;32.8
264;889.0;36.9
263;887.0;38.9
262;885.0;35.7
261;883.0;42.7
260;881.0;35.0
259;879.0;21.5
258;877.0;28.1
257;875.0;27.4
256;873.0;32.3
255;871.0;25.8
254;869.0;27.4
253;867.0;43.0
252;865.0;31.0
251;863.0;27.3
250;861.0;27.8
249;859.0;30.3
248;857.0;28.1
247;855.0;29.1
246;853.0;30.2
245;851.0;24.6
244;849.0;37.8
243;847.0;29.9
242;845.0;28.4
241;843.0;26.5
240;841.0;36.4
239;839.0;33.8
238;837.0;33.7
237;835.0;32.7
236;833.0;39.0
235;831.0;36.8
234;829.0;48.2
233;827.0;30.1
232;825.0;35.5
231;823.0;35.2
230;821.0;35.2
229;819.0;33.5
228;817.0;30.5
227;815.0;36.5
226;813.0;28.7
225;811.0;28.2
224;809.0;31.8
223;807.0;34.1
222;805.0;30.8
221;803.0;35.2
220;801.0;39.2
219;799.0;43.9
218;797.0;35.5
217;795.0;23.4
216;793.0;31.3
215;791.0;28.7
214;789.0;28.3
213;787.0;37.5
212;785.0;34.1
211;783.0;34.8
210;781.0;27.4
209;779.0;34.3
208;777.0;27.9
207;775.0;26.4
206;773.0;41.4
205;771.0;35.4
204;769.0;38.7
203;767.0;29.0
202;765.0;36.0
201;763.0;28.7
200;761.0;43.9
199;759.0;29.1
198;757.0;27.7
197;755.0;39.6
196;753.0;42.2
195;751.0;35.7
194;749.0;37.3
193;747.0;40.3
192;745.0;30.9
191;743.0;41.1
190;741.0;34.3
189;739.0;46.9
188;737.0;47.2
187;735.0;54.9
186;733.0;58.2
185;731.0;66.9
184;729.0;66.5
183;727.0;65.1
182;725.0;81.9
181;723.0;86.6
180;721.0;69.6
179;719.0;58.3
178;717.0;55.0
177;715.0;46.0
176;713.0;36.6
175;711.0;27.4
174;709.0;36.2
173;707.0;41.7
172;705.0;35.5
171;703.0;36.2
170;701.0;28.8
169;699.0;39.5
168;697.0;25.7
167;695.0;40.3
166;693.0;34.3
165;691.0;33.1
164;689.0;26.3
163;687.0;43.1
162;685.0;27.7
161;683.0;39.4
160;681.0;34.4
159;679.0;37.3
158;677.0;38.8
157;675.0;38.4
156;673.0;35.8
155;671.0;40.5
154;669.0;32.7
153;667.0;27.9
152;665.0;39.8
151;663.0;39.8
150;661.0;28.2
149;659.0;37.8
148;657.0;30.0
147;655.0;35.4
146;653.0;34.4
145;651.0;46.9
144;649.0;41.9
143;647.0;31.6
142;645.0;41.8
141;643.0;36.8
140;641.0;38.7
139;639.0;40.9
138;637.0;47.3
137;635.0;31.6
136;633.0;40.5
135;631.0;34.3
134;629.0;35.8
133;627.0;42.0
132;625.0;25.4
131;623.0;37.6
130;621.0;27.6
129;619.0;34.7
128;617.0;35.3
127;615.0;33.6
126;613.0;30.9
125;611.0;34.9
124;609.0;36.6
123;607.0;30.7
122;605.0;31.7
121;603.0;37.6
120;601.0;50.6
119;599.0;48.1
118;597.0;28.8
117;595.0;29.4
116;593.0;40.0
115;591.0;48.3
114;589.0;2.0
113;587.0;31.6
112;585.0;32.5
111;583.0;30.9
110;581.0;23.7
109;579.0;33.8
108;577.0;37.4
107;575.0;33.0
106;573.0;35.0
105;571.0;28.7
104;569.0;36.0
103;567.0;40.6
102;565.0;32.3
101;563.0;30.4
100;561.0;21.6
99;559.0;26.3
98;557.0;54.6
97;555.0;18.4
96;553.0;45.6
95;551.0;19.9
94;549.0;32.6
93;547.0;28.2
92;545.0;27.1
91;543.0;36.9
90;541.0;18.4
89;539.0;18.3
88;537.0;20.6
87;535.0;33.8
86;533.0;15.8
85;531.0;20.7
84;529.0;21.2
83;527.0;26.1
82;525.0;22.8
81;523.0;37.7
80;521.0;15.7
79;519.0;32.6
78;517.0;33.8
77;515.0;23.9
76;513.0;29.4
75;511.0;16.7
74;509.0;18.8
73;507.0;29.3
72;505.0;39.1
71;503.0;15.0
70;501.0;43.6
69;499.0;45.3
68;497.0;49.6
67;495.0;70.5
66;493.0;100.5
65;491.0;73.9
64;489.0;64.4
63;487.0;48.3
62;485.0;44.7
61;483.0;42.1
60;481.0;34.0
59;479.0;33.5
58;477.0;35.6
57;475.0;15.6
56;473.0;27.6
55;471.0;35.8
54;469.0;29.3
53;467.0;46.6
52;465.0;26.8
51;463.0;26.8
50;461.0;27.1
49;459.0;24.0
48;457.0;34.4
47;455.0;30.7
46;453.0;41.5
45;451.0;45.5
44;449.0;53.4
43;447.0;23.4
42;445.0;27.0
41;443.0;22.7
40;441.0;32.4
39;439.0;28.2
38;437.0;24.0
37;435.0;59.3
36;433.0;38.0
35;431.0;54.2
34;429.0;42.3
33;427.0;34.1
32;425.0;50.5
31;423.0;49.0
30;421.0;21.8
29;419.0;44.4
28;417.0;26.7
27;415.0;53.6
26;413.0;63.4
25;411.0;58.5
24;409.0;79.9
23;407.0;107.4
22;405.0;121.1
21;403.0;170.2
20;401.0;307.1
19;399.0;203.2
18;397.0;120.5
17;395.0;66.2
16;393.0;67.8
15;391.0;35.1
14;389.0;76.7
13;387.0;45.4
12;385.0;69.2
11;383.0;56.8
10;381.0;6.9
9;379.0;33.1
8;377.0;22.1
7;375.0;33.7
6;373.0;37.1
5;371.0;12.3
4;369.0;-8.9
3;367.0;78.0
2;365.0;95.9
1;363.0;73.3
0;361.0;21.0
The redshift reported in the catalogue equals 1.589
